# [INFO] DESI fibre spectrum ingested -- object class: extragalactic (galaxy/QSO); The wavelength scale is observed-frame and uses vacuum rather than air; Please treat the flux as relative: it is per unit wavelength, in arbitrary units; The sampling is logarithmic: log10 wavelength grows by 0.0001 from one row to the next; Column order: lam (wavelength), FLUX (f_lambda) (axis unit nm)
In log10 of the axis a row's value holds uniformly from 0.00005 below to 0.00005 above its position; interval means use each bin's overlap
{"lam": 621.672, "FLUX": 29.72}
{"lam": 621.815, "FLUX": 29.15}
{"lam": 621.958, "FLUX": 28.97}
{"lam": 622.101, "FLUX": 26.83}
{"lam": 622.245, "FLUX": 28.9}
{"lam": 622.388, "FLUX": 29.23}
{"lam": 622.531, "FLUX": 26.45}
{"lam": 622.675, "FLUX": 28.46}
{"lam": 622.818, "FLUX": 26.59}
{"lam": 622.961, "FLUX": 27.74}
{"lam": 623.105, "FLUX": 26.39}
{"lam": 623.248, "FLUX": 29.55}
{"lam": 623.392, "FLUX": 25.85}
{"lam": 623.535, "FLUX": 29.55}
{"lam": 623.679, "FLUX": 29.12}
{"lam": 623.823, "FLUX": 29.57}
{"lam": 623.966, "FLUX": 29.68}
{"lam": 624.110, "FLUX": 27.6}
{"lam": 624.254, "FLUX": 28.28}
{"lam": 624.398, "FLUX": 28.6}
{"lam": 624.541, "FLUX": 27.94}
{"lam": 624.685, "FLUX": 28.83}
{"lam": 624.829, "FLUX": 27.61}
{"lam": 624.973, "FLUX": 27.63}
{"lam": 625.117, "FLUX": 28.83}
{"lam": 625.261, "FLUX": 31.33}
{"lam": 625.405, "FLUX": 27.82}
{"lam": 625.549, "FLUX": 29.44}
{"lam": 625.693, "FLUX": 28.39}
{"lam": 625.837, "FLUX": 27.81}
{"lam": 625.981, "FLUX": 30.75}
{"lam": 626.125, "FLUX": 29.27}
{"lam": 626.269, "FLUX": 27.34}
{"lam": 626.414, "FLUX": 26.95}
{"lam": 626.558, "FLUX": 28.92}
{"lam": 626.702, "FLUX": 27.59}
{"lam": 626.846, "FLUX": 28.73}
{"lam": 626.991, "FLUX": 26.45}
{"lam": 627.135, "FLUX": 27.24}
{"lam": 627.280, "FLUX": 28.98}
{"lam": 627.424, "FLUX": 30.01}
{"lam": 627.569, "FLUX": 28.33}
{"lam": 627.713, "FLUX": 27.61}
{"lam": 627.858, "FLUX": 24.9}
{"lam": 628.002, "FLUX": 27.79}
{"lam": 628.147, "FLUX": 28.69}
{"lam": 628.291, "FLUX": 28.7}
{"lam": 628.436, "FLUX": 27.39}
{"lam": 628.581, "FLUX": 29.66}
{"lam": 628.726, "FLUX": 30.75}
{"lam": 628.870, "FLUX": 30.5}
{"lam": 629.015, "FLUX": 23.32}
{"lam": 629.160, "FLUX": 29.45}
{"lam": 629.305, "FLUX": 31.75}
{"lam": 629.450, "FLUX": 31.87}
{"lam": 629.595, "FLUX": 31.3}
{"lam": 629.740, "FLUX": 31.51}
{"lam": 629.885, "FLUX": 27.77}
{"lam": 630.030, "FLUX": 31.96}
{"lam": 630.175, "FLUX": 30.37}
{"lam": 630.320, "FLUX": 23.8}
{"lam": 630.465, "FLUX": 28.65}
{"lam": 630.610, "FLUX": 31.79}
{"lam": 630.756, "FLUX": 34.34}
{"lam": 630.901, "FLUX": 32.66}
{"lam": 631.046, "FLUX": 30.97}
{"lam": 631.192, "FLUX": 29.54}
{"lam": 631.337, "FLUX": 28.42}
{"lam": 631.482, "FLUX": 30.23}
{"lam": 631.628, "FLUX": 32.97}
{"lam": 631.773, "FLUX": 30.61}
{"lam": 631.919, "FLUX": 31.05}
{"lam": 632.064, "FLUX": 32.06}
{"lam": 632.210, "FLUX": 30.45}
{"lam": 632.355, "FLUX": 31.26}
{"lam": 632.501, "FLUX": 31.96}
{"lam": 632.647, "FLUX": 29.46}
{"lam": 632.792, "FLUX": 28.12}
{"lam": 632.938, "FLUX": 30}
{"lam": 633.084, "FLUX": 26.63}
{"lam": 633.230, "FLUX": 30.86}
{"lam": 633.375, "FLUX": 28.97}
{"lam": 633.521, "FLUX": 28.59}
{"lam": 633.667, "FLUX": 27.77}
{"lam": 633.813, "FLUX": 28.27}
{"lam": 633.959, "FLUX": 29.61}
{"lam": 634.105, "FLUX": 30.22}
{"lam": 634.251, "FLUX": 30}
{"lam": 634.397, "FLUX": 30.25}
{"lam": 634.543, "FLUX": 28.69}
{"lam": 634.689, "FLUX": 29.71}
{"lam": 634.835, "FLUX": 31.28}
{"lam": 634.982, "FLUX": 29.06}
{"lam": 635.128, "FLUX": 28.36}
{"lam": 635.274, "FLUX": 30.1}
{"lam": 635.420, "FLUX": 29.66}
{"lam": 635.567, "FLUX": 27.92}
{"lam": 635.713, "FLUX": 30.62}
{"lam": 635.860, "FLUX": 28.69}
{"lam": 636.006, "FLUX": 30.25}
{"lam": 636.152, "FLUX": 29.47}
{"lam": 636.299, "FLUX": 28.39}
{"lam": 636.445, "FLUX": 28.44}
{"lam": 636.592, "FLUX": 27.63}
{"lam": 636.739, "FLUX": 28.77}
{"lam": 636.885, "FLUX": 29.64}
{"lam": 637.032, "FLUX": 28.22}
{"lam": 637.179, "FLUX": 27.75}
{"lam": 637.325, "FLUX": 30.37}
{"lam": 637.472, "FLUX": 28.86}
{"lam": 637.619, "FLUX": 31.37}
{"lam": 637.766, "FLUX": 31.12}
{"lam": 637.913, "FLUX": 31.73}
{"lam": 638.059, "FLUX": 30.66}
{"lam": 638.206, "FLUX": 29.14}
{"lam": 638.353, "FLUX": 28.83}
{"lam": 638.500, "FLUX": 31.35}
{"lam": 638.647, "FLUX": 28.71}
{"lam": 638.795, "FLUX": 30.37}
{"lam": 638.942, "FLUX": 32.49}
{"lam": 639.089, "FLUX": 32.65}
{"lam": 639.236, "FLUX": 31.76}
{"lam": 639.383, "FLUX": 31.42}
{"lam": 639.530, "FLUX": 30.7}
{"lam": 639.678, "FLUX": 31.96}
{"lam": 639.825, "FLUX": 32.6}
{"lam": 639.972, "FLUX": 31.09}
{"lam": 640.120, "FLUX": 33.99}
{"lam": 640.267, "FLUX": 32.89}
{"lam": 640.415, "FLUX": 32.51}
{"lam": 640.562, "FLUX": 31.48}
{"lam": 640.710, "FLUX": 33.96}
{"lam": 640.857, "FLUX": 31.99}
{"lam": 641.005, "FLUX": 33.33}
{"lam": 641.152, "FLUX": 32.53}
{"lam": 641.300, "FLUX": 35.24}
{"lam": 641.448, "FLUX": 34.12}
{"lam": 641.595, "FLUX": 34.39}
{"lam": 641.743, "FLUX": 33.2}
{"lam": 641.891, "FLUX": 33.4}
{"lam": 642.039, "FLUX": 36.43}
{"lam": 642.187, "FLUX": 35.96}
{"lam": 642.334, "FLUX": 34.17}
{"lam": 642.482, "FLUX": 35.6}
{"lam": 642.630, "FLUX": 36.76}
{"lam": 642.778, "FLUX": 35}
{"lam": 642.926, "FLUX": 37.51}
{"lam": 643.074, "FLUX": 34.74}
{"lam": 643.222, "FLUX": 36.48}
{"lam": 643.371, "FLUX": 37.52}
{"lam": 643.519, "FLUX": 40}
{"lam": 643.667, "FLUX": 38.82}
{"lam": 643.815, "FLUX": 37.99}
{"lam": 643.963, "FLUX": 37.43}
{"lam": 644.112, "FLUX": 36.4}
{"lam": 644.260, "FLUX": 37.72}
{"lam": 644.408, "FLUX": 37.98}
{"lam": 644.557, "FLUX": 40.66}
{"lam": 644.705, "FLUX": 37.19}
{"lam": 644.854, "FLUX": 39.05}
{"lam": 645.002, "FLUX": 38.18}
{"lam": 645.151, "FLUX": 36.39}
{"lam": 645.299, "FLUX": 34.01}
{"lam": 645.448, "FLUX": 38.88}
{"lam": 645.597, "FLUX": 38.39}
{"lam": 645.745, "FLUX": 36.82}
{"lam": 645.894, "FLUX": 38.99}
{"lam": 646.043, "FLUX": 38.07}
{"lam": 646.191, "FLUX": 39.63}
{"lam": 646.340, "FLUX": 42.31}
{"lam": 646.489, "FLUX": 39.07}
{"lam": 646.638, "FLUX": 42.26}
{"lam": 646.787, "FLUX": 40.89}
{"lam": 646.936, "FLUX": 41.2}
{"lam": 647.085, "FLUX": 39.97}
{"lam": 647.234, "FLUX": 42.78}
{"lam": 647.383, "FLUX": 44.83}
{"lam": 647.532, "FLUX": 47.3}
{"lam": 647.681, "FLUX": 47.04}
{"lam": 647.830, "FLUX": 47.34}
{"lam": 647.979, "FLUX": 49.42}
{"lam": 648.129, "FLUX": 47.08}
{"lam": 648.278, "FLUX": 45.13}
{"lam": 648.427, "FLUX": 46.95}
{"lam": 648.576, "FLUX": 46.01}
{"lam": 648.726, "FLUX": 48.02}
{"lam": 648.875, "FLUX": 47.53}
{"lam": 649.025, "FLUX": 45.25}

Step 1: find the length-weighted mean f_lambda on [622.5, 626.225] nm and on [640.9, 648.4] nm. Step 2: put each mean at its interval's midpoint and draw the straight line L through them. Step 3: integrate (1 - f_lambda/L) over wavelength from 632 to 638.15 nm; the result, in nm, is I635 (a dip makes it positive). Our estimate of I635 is 0.783 nm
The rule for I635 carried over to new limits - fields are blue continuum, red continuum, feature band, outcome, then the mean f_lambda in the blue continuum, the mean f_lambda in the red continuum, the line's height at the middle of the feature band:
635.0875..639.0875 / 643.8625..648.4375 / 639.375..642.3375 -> 0.09 nm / 29.7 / 40.9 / 34.3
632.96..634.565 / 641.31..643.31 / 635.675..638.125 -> 0.14 nm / 29.1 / 35.2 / 31.4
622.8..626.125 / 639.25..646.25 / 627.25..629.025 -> 0.09 nm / 28.5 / 35.6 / 29.9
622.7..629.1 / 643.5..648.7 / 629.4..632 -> 0.06 nm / 28.3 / 41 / 31.3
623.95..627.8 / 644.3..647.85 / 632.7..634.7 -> 0.24 nm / 28.4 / 40.3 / 33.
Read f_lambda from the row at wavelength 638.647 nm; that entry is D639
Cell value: 28.71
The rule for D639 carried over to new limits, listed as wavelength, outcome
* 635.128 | 28.36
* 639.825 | 32.6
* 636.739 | 28.77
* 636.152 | 29.47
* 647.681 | 47.04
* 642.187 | 35.96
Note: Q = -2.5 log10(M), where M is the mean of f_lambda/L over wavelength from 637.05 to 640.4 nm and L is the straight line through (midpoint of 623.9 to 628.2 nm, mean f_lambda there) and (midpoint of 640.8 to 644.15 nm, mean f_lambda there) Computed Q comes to 0.10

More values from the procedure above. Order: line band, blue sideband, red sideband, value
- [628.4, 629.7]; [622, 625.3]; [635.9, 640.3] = -0.02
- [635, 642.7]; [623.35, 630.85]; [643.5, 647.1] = 0.13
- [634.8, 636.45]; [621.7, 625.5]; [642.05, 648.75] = 0.18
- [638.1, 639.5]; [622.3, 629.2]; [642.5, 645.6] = 0.13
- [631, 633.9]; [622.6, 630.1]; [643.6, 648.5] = 0.09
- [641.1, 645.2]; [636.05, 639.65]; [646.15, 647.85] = 0.03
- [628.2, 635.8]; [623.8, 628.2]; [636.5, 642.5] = 0.00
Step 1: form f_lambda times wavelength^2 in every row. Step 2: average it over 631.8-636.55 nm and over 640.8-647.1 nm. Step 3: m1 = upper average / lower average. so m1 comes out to 1.30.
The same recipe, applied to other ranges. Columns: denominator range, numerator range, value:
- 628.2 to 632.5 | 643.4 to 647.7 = 1.37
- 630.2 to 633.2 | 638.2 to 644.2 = 1.15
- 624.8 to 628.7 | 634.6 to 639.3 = 1.09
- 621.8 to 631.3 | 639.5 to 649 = 1.41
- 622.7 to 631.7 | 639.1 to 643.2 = 1.22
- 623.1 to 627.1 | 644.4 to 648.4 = 1.55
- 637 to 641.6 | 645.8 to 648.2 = 1.39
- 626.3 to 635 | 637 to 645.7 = 1.20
